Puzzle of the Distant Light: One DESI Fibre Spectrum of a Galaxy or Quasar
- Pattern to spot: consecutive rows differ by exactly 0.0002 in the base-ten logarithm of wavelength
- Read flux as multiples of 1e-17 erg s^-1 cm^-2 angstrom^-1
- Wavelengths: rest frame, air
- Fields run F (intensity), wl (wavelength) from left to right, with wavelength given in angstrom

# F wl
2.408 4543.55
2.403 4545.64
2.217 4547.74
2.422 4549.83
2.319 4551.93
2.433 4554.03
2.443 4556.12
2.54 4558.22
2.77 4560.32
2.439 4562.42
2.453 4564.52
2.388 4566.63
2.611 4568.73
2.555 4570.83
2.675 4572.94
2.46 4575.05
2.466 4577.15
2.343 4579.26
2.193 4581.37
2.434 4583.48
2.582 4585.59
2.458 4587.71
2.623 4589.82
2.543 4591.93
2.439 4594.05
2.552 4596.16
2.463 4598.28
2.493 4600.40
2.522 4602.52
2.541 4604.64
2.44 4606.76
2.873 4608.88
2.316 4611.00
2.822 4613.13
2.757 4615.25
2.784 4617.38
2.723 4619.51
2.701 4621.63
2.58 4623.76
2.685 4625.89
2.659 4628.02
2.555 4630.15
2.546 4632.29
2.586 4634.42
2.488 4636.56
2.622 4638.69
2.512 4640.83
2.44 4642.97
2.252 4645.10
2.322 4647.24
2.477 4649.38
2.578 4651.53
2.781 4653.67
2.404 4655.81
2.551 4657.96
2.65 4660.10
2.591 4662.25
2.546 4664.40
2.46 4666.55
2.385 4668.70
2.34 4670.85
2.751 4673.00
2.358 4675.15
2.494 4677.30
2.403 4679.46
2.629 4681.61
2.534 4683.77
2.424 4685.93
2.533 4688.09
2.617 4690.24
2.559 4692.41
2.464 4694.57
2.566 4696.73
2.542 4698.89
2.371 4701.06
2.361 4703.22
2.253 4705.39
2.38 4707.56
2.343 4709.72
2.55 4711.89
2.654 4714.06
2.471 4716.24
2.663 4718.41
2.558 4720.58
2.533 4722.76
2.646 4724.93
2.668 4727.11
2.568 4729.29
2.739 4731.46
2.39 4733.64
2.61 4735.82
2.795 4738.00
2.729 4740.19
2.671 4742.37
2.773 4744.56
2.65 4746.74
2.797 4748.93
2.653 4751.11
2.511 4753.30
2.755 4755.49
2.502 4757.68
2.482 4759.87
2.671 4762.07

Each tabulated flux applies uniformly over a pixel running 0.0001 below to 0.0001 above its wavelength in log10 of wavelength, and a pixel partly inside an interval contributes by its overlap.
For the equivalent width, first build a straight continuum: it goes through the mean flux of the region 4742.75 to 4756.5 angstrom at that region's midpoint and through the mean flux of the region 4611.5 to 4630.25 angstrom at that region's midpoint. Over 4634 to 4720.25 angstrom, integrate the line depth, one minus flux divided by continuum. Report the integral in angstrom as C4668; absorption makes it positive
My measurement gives 6.2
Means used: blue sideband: 2.69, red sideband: 2.69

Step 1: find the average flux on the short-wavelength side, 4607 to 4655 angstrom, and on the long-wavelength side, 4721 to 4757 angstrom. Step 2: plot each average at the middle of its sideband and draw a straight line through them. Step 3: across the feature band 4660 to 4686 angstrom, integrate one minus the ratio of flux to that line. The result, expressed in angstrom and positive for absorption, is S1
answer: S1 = 1.1 angstrom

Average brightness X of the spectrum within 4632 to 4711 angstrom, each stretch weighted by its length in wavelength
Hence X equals 2.49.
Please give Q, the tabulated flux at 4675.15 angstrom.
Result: 2.358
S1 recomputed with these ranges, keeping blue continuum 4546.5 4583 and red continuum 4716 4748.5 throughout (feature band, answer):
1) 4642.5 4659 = 0.5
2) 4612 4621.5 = -0.9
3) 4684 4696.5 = 0.3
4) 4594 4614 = -0.4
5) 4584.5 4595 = -0.2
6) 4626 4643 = -0.2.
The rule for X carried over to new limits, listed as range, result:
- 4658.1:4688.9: 2.51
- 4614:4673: 2.56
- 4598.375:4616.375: 2.59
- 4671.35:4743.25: 2.54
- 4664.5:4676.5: 2.47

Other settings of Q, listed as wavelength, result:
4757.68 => 2.502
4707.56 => 2.38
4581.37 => 2.193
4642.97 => 2.44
